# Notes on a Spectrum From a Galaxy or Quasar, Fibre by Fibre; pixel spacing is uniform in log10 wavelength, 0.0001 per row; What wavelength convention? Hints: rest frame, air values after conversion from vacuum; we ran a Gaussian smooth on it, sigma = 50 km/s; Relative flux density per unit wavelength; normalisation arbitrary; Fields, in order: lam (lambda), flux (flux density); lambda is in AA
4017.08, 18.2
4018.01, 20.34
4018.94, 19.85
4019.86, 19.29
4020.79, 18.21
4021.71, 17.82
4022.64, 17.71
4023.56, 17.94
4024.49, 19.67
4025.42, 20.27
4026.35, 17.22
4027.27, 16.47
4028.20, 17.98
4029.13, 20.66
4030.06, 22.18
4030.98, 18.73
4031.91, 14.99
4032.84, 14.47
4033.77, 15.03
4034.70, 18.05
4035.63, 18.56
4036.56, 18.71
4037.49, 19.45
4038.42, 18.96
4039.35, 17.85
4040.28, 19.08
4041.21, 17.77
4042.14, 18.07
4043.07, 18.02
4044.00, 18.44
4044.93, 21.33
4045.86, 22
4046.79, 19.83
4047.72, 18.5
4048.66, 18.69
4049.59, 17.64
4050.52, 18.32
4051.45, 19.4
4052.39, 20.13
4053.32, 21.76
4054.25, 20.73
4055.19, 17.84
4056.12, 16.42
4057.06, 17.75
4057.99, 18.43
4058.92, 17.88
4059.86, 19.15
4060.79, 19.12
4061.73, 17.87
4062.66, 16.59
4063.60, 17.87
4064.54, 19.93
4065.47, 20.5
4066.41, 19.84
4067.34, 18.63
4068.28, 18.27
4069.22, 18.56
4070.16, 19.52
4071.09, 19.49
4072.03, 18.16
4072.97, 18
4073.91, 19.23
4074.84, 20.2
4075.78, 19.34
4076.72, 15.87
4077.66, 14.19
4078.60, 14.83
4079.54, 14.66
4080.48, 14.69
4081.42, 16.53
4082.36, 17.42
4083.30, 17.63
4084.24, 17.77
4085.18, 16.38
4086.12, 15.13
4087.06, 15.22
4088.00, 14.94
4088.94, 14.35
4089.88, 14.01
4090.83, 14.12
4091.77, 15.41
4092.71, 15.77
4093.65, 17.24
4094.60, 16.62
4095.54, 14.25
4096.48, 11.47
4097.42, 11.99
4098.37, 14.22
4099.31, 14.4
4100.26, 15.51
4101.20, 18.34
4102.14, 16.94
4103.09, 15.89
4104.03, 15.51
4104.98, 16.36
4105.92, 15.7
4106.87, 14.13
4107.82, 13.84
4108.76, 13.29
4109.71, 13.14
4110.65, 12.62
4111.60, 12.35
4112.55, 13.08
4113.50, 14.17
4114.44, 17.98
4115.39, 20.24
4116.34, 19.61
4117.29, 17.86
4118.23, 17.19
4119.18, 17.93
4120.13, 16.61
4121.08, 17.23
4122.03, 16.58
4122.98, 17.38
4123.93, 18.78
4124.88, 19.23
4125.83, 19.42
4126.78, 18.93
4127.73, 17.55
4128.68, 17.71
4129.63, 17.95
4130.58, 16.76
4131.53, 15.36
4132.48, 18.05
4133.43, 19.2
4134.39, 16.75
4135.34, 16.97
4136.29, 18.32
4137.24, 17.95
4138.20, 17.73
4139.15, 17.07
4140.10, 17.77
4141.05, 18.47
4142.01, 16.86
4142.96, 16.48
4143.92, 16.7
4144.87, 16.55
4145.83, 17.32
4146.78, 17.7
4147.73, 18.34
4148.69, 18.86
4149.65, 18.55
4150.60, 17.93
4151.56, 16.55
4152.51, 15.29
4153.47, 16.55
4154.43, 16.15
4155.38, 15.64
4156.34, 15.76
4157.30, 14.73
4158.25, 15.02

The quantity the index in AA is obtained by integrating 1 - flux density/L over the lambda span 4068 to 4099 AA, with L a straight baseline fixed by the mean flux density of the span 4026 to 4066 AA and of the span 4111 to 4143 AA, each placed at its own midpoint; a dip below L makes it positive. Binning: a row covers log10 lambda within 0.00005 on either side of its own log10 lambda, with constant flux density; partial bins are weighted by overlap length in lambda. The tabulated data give 3.2 AA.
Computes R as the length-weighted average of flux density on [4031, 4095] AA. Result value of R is 17.8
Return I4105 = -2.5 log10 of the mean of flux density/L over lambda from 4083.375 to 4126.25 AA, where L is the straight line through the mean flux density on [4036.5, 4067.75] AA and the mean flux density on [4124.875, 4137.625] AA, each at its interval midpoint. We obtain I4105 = 0.152 mag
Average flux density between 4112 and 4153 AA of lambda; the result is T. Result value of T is 17.5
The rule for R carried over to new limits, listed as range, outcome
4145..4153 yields 17.5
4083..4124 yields 15.6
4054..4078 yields 18.4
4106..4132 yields 16.5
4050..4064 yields 18.6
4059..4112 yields 16.3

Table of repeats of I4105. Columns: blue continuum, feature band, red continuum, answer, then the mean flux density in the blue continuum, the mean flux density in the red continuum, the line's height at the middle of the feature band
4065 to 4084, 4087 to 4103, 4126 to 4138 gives 0.18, 17.8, 17.7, 17.7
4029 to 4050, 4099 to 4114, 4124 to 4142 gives 0.22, 18.5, 17.8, 18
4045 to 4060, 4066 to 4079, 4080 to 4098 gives -0.07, 19.1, 15.3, 17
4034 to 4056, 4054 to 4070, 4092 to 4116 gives -0.04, 19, 15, 17.9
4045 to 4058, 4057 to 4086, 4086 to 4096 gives -0.04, 19.2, 15.2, 17.2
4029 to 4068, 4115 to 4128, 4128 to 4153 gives -0.03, 18.7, 17.4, 17.7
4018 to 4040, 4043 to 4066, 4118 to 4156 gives -0.05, 18.3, 17.5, 18.1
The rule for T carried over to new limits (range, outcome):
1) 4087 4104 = 15.1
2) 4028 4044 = 18.2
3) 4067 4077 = 18.7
